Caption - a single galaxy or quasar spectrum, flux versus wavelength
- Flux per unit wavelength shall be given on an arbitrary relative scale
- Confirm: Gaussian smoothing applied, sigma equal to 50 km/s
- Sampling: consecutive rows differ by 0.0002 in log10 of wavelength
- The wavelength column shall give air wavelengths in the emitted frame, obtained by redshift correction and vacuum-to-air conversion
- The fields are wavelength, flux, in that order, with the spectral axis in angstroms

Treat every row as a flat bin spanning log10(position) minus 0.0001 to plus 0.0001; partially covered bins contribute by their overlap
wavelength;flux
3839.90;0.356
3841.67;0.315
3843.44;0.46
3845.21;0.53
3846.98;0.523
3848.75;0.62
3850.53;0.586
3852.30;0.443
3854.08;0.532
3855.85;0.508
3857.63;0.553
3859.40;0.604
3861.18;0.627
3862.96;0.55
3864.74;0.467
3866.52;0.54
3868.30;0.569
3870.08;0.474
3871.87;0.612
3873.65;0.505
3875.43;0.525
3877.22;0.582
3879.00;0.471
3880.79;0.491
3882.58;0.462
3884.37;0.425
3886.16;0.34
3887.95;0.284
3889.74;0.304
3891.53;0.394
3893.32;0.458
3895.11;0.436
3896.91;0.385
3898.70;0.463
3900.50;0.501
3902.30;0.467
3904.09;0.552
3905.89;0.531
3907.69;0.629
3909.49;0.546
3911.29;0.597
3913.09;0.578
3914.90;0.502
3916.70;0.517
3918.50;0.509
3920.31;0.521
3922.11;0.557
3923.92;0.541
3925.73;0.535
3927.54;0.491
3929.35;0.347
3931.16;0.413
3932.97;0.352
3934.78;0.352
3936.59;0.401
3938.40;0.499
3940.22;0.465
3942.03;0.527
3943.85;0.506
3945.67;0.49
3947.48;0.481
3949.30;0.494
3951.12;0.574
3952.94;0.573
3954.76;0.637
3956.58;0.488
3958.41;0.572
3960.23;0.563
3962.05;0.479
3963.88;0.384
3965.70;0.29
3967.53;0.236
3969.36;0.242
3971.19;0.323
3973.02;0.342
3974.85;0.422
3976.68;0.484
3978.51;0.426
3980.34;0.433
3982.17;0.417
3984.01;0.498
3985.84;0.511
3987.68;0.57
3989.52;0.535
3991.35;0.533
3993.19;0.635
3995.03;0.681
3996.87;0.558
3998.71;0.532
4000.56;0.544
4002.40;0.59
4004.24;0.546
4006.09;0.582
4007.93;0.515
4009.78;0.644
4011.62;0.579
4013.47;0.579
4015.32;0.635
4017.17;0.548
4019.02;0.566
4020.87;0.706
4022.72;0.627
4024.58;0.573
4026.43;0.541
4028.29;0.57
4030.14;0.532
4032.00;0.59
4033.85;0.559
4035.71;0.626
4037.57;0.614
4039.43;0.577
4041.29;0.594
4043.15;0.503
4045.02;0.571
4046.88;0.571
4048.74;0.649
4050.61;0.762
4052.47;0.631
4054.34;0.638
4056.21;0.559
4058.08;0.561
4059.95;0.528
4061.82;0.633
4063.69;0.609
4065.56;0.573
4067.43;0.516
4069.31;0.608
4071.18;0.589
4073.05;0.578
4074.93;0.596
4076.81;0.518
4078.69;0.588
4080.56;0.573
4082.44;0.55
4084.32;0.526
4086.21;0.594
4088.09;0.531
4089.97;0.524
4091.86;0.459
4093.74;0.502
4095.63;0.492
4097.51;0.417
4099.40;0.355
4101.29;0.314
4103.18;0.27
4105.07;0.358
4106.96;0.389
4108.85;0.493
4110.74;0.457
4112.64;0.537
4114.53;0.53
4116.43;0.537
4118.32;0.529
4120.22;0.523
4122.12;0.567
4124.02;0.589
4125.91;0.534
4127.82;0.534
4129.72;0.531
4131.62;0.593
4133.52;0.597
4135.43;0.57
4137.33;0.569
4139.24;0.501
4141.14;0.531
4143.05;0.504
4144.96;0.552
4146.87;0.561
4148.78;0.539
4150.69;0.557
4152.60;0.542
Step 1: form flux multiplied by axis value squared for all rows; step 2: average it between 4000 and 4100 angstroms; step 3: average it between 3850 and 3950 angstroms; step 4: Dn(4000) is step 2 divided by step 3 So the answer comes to 1.25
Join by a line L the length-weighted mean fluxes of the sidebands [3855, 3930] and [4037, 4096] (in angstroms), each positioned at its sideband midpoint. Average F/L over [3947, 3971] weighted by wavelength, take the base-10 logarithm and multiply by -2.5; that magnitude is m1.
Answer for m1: 0.15 mag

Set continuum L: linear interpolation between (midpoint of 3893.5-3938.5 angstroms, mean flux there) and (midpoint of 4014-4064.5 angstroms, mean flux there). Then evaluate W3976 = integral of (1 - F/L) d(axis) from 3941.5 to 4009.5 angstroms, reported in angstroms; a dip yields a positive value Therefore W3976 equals 5.9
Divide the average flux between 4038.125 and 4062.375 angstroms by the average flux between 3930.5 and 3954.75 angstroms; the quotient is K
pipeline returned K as 1.2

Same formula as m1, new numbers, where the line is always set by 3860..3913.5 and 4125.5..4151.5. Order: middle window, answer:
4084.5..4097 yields 0.05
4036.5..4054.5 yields -0.16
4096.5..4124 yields 0.19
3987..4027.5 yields -0.13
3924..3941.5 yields 0.15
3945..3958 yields -0.06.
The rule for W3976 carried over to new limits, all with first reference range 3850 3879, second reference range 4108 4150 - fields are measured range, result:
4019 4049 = -2.53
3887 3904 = 3.87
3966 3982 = 5.23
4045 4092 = -3.51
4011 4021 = -1.01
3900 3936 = 2.59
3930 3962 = 2.84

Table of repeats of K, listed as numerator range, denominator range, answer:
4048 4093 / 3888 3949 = 1.21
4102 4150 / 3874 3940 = 1.09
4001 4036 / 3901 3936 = 1.16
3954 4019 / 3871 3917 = 1.04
